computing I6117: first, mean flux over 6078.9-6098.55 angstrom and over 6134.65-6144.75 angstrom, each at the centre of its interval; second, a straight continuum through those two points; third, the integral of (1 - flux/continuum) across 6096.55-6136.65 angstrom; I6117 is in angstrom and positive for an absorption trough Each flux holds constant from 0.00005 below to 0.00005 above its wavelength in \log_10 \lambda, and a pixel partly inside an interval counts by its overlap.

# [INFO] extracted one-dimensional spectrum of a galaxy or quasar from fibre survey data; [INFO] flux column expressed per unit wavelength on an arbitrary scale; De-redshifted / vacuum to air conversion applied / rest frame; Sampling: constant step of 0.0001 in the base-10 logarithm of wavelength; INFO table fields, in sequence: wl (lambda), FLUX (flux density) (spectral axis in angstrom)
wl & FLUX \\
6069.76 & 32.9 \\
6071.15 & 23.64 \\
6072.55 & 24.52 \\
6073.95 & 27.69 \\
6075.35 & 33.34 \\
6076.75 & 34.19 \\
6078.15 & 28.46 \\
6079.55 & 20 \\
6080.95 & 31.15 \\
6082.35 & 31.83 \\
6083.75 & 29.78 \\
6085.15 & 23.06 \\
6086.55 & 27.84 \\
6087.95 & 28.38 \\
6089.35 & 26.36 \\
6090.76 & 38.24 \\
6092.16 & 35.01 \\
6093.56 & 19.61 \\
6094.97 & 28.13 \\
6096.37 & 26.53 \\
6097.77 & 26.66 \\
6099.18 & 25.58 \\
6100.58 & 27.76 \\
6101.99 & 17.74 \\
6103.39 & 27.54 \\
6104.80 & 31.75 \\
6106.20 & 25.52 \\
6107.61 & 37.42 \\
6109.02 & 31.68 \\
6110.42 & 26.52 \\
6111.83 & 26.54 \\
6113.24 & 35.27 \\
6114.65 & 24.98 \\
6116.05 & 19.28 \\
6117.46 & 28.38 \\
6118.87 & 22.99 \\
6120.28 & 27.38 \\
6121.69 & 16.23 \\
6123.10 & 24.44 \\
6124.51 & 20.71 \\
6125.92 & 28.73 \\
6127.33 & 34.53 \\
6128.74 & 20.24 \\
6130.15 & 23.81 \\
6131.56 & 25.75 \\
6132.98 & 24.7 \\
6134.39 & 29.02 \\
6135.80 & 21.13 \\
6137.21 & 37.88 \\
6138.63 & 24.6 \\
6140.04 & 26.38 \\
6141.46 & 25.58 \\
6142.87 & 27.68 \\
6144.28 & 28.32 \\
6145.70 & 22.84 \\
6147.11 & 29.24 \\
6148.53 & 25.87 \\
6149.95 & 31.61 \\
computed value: 2.2 angstrom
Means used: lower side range 28.1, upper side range 27.4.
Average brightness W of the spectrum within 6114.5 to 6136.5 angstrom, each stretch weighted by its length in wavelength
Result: 24.5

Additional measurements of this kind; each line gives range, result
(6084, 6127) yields 27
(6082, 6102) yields 27.8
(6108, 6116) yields 28.5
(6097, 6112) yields 27.7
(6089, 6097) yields 29.1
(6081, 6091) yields 29.1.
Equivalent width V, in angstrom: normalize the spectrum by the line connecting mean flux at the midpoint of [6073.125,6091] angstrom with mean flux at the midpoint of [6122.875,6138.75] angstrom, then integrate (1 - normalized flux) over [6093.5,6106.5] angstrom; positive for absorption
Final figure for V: 0.9 angstrom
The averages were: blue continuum 29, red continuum 26.4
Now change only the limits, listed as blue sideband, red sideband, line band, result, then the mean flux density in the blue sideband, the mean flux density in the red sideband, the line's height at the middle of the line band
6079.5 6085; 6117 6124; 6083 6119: -2.2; 28.7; 23.6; 26.2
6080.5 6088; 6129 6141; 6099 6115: -0.4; 28.6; 26.4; 27.6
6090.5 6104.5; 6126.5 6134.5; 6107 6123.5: -0.1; 27.1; 26.2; 26.6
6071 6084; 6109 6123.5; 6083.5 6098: -0.3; 28.6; 25.5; 27.6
